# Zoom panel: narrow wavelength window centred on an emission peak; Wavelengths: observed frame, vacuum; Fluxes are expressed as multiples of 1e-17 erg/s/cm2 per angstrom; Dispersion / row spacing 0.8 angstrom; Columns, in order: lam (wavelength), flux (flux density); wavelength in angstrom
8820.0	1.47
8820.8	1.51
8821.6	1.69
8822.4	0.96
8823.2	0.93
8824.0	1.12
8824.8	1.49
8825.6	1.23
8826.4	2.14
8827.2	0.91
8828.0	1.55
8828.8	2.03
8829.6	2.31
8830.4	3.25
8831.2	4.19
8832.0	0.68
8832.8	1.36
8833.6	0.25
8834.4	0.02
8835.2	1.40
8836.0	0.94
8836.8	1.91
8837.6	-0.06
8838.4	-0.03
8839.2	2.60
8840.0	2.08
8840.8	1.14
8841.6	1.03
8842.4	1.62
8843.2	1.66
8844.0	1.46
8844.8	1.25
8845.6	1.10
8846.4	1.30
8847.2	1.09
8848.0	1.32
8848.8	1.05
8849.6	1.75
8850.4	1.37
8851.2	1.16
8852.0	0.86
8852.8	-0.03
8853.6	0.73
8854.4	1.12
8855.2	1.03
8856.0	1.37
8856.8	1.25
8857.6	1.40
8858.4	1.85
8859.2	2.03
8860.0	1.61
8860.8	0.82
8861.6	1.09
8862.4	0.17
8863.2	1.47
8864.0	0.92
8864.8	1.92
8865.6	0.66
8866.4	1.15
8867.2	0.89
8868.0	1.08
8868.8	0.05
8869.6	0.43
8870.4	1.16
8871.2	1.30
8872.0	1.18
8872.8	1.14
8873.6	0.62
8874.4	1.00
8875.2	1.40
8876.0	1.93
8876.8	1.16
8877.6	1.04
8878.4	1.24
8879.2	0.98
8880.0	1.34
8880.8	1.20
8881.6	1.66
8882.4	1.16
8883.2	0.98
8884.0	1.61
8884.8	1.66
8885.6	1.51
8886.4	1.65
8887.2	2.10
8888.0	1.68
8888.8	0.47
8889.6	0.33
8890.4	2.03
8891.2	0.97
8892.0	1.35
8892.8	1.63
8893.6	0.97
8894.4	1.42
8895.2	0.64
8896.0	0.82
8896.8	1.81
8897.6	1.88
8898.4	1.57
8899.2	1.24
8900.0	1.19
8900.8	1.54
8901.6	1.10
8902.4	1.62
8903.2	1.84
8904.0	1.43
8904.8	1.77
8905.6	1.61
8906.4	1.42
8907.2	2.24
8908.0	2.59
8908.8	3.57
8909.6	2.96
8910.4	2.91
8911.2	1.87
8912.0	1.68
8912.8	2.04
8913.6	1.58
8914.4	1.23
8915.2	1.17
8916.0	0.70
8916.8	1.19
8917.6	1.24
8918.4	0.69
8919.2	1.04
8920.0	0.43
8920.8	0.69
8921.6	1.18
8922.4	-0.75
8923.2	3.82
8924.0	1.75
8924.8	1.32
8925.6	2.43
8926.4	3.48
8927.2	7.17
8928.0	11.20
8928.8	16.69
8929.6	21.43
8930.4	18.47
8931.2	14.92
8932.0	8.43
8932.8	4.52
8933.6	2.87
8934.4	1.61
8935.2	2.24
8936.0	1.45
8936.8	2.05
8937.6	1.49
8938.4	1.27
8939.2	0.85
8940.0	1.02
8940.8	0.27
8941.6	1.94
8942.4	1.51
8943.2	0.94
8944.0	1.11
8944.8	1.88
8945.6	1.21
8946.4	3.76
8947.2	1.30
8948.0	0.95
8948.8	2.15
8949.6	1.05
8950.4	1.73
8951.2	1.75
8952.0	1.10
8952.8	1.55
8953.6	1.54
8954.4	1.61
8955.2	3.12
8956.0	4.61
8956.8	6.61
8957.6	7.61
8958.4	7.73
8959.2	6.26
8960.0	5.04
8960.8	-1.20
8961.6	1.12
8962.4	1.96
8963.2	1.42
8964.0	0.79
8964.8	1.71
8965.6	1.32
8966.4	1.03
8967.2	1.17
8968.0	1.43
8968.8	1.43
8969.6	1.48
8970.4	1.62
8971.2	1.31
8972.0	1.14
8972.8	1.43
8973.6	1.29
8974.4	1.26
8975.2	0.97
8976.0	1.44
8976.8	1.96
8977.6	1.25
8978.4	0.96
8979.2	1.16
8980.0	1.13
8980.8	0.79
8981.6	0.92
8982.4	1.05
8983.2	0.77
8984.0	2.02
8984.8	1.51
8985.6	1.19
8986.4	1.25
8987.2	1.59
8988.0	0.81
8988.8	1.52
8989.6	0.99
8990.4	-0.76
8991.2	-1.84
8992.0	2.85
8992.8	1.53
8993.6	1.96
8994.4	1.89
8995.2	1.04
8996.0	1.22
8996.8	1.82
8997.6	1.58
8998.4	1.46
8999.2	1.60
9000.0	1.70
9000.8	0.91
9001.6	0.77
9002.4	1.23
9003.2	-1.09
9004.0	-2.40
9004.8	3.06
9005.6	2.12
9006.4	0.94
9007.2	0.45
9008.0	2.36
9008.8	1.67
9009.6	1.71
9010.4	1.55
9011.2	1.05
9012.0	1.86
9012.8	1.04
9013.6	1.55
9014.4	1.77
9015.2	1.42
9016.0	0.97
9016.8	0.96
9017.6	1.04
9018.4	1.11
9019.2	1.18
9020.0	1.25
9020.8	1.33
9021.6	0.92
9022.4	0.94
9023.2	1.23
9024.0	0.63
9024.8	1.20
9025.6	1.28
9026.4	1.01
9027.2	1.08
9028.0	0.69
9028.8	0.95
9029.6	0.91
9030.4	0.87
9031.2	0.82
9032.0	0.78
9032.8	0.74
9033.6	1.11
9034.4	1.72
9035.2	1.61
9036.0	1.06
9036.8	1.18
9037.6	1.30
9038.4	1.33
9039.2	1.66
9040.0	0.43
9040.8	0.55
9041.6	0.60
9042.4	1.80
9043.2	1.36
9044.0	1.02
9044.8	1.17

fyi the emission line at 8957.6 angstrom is [N II] 6583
